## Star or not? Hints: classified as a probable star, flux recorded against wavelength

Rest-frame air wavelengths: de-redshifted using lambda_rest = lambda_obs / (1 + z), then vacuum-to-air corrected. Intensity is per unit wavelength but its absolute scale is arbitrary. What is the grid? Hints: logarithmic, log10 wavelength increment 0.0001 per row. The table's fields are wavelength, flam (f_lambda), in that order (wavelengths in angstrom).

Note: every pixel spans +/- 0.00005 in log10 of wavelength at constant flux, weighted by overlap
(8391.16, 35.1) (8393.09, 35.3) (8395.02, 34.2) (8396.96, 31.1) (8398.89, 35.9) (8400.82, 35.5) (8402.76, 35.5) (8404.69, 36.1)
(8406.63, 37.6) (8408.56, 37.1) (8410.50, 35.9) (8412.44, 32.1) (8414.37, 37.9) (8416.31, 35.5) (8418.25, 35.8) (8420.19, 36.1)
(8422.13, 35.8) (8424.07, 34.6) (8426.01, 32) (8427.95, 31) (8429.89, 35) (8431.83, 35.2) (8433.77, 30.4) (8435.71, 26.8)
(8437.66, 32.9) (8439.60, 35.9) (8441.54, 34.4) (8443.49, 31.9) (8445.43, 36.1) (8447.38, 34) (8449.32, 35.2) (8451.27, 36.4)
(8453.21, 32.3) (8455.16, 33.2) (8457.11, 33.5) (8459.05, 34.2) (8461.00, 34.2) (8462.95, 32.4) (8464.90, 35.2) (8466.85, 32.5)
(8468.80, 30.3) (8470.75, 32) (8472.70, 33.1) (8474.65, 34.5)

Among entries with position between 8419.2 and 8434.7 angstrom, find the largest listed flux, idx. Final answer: 36.1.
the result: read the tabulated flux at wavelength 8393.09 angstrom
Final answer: 35.3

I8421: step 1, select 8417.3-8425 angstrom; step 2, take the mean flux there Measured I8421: 35.6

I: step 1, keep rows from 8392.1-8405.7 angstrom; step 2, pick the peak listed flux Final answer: 36.1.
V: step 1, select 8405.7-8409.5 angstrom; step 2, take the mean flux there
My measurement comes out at 37.4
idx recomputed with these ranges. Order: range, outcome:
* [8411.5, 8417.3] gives 37.9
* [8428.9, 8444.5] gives 35.9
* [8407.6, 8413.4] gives 37.1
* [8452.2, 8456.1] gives 33.2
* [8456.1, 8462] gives 34.2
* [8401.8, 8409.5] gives 37.6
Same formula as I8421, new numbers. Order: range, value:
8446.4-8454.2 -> 34.5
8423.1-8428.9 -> 32.5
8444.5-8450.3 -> 35.1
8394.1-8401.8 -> 34.2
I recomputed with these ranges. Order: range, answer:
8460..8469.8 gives 35.2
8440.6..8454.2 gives 36.4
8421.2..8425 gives 35.8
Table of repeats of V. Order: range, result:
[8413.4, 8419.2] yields 36.4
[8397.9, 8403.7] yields 35.6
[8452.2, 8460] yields 33.3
